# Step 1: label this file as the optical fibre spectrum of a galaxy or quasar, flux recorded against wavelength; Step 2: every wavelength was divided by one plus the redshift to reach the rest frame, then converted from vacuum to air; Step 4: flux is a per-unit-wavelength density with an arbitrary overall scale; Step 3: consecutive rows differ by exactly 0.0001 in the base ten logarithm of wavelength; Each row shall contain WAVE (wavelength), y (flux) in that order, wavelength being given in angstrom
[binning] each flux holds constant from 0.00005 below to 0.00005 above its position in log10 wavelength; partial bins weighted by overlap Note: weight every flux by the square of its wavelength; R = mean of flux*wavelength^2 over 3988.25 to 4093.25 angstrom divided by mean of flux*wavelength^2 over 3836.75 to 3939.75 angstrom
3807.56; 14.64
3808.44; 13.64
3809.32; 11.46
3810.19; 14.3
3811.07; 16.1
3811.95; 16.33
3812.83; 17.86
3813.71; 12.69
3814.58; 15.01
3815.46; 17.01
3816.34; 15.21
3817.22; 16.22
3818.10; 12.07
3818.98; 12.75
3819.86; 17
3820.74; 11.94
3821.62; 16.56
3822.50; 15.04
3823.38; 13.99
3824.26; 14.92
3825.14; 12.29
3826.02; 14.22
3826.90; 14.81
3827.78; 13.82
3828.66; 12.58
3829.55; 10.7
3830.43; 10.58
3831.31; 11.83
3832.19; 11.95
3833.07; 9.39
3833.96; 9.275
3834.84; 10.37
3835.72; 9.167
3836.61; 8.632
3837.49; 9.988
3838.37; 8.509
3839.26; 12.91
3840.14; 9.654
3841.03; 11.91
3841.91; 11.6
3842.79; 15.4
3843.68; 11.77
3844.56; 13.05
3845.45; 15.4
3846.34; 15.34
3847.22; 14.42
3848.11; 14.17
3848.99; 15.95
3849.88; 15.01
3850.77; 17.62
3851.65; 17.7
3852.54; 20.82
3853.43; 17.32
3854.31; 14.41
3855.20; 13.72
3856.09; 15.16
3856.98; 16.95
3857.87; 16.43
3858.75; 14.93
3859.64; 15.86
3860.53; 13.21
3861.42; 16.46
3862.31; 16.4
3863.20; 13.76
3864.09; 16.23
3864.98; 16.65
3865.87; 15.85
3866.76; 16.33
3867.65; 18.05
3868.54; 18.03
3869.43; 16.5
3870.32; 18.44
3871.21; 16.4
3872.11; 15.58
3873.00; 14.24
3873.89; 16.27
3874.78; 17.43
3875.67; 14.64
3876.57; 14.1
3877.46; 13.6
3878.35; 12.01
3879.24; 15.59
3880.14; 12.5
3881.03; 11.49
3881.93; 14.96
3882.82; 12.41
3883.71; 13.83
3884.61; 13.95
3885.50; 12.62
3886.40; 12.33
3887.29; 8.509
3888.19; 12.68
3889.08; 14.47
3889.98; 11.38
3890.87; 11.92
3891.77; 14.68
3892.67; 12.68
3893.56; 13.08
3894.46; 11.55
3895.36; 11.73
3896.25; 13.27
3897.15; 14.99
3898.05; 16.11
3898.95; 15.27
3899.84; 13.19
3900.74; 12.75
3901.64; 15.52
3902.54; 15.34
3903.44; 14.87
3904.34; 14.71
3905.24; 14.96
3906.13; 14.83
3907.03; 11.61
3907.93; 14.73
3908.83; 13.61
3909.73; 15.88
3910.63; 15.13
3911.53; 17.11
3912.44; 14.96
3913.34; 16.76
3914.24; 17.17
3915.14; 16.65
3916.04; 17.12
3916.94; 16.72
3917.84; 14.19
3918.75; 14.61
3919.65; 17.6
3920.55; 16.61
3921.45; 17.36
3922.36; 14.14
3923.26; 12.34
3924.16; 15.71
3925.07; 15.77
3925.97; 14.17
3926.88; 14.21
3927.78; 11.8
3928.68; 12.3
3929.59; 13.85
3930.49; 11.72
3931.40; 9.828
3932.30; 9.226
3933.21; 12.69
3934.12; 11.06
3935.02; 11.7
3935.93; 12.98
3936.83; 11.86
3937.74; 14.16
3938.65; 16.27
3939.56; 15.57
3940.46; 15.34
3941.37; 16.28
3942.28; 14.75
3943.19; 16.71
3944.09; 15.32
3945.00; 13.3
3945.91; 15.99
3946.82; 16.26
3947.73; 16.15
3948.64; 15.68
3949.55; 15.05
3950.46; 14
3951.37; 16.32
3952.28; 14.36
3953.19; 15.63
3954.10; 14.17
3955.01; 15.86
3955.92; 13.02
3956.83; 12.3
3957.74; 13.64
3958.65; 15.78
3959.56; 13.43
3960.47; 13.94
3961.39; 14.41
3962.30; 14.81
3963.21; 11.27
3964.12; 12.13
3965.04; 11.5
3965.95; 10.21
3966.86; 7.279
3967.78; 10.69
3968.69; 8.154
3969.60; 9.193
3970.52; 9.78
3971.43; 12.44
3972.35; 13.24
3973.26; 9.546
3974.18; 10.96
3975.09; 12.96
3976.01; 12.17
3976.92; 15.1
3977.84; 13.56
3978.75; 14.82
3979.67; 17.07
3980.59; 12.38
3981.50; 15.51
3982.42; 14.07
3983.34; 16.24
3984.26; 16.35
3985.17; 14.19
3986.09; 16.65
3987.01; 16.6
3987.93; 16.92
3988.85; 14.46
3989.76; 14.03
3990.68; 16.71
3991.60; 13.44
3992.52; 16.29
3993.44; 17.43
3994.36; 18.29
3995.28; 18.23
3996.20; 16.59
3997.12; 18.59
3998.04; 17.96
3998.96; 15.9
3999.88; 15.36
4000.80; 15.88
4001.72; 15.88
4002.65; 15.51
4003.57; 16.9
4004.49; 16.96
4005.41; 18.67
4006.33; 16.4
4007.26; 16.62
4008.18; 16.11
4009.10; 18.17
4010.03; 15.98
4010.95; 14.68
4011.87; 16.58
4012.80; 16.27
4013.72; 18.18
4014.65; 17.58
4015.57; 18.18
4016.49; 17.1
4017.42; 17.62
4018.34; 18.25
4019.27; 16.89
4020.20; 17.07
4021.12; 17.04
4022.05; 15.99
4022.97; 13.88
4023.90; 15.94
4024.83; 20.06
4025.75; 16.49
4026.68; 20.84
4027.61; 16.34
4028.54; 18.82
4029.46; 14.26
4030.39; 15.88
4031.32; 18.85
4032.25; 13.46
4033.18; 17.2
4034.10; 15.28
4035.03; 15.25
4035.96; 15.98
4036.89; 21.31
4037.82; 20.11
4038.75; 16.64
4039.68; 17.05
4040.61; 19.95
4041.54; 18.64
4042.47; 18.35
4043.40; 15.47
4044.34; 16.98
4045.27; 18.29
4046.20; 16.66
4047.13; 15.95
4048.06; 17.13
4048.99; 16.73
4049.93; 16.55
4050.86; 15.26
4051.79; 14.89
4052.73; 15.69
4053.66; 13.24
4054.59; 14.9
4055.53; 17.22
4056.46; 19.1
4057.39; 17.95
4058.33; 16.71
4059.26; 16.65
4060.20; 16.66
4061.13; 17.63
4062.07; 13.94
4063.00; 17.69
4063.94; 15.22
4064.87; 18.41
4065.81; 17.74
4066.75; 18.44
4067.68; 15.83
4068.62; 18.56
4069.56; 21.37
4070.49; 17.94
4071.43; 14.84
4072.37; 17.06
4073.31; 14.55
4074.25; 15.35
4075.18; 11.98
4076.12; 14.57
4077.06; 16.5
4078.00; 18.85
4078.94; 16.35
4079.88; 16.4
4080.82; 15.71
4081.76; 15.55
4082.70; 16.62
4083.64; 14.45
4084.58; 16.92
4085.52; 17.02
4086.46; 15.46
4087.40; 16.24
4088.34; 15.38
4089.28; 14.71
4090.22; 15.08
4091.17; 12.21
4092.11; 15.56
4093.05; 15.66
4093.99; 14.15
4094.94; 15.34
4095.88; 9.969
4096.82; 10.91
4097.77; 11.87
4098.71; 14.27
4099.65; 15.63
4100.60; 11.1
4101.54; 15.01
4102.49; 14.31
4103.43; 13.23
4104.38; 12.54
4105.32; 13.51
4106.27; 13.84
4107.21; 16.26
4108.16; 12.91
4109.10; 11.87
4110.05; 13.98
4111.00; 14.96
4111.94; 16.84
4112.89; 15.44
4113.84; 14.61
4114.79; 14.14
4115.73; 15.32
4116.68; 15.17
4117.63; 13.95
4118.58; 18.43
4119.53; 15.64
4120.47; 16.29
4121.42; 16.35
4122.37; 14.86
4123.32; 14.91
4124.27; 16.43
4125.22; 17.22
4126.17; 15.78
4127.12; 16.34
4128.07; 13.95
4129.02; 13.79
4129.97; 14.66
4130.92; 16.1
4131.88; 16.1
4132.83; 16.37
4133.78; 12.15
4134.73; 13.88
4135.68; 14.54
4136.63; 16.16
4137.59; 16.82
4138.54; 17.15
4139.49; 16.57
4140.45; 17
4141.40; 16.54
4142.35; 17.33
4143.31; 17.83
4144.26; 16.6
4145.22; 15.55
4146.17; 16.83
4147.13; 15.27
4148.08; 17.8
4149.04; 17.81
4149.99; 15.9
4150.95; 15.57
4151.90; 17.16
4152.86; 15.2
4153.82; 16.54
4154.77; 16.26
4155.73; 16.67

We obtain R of 1.25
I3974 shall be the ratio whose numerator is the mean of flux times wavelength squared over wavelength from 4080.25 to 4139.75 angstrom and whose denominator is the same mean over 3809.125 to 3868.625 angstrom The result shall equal 1.2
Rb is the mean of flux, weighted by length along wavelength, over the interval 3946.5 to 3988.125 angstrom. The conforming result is 13.6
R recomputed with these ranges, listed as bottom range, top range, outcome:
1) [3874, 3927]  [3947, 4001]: 1.03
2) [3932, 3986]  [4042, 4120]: 1.22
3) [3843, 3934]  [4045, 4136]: 1.17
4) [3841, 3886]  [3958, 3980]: 0.85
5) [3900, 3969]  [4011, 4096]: 1.24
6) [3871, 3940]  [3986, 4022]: 1.25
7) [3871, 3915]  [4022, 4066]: 1.29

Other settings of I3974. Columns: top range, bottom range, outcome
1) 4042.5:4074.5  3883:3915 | 1.29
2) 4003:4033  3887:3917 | 1.26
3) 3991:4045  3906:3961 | 1.22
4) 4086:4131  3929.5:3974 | 1.20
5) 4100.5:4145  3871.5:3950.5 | 1.19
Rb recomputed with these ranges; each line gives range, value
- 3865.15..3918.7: 14.5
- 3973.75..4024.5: 16.1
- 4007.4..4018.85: 17.1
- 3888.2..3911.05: 13.9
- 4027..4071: 17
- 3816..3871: 14.2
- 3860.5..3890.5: 14.6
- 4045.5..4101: 15.8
